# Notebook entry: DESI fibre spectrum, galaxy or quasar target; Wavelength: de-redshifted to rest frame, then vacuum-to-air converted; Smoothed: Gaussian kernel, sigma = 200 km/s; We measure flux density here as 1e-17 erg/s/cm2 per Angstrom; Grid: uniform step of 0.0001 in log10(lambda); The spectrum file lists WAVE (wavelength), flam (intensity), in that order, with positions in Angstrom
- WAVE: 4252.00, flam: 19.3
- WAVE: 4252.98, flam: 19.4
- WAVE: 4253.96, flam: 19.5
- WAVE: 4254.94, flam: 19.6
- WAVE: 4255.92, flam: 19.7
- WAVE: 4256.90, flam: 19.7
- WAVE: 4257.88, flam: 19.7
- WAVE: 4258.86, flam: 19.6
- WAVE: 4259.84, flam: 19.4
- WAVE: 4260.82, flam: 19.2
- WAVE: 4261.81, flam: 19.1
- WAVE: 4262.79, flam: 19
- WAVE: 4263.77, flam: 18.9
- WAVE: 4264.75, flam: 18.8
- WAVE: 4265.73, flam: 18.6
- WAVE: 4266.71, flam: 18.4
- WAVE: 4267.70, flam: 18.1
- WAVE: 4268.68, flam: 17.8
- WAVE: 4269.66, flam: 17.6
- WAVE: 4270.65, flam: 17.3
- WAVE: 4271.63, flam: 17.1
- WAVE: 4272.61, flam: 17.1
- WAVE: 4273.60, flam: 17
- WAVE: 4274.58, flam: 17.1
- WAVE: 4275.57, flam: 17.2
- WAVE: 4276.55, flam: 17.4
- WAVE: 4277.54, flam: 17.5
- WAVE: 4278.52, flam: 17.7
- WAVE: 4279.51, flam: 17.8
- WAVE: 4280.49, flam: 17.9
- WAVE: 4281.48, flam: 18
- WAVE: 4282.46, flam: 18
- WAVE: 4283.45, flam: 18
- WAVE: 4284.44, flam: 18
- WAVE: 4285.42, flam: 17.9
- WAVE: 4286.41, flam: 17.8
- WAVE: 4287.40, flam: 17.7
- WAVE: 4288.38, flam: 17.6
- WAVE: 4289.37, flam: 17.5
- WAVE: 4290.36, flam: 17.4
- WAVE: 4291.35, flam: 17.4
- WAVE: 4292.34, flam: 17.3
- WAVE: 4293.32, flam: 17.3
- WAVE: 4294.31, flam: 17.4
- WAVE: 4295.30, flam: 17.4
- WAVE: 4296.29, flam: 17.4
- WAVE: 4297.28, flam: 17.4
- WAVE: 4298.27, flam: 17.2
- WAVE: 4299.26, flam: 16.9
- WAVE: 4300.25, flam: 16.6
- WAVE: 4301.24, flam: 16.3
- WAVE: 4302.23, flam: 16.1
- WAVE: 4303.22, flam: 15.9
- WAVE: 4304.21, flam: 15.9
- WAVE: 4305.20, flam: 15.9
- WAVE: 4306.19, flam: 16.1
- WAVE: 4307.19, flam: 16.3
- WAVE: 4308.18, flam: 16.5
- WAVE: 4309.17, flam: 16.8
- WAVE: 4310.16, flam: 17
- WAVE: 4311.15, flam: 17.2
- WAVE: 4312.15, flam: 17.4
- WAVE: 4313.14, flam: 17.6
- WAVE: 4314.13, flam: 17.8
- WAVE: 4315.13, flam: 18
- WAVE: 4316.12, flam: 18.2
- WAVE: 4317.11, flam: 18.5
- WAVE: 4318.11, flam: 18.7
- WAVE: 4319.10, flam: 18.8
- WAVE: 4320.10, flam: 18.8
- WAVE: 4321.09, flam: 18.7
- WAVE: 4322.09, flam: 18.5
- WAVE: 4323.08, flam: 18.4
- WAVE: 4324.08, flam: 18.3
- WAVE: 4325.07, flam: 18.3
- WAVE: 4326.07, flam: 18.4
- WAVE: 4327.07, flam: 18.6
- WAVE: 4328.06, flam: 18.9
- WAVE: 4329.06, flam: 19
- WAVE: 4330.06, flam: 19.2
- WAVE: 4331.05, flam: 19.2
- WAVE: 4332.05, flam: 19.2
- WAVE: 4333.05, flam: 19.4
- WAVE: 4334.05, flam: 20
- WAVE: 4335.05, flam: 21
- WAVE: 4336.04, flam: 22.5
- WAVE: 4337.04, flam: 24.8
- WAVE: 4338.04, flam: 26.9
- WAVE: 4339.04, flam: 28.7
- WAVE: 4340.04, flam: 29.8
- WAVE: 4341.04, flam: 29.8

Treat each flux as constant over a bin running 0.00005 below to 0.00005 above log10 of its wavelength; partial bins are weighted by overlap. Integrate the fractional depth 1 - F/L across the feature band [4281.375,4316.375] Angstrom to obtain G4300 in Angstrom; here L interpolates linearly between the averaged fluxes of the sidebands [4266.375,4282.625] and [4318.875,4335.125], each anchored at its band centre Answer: 1.9 Angstrom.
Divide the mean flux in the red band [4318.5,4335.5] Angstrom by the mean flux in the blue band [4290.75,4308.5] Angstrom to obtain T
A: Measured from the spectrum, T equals 1.13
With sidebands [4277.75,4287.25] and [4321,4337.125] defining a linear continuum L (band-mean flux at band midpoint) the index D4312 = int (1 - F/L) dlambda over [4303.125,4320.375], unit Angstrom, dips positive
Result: 1.4 Angstrom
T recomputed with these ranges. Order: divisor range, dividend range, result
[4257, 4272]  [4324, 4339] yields 1.10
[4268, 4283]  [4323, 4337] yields 1.11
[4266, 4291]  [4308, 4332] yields 1.03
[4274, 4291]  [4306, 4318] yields 0.98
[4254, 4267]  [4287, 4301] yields 0.90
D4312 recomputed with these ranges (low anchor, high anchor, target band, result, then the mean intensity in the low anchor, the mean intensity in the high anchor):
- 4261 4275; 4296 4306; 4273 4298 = -0.5 Angstrom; 18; 16.5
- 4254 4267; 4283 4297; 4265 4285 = 0.8 Angstrom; 19.2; 17.6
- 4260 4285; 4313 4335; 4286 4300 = 0.7 Angstrom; 18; 18.7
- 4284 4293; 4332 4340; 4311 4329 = 2.6 Angstrom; 17.6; 23.4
